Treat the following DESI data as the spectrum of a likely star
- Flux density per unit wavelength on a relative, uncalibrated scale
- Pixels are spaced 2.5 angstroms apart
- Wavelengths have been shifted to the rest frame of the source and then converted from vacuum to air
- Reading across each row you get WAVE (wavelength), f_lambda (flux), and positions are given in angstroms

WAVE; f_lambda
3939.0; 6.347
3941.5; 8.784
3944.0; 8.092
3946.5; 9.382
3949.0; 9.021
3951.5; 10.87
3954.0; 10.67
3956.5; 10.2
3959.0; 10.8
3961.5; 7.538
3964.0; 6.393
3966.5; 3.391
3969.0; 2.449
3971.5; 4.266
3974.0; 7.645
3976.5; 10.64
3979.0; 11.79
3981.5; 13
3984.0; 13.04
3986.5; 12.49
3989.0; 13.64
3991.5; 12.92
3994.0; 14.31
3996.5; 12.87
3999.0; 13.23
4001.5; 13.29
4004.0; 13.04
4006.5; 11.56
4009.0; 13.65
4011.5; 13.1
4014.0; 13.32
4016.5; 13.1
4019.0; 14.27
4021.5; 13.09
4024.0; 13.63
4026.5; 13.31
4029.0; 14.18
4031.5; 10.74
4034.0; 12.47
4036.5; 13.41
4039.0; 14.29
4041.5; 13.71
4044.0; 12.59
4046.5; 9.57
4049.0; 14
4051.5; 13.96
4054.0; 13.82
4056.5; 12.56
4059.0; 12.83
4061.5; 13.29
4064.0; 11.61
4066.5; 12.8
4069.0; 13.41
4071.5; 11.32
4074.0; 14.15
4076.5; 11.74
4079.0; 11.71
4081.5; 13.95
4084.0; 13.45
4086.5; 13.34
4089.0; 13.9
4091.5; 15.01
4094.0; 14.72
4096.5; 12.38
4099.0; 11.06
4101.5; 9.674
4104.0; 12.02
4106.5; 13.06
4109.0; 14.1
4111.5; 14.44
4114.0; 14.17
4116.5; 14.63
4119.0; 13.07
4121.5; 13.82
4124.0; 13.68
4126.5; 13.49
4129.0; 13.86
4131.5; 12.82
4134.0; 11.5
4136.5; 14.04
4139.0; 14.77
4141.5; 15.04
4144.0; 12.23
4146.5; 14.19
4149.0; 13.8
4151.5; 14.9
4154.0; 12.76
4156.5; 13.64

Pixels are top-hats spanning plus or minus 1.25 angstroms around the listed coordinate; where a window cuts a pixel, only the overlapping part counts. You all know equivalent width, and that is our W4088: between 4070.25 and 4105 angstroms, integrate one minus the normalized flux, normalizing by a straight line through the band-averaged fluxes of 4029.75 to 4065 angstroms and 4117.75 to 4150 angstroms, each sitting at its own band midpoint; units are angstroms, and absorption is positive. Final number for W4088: 1.1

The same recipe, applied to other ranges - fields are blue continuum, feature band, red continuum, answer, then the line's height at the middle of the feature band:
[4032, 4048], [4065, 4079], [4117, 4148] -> 0.4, 12.9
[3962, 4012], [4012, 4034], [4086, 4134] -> -3.2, 11.5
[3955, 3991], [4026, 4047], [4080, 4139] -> -3.2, 11.1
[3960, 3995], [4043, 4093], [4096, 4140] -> -4.7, 11.9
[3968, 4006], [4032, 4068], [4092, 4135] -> -2.0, 12.2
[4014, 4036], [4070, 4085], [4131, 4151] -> 0.7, 13.4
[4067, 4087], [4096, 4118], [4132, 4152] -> 0.7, 13.3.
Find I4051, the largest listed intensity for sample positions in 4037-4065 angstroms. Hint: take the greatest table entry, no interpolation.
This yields 14.29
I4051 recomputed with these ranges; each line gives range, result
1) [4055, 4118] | 15.01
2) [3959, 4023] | 14.31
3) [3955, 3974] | 10.8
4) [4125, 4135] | 13.86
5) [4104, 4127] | 14.63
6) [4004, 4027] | 14.27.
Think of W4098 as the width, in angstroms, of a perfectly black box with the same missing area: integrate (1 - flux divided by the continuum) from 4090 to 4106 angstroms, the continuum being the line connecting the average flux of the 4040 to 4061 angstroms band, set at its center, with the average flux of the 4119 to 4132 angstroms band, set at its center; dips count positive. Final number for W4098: 0.93 angstroms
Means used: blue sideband 12.9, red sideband 13.5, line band 12.5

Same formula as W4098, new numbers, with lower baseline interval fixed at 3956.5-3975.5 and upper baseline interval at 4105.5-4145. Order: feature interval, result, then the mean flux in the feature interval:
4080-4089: -1.3 angstroms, 13.6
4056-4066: -1.7 angstroms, 12.6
